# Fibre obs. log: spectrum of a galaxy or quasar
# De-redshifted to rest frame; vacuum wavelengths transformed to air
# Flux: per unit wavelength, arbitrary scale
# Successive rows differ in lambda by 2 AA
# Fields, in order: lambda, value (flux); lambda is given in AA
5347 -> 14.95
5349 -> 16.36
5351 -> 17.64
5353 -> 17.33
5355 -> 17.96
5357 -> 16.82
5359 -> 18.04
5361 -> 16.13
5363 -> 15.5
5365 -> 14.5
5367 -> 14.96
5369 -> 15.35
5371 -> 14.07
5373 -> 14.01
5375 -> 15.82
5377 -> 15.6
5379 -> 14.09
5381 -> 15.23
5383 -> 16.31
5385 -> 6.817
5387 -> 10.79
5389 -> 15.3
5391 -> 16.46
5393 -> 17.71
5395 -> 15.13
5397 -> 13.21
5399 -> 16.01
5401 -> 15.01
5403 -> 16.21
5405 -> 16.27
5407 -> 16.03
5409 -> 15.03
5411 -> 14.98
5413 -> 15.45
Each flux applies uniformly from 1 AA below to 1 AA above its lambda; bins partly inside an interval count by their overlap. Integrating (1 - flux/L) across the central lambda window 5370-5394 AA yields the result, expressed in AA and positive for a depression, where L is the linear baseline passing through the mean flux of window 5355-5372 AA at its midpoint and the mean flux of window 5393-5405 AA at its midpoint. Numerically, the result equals 1.9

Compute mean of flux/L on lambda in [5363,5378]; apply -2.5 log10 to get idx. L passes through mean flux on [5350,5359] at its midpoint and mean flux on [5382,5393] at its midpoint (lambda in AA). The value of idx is 0.045 mag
